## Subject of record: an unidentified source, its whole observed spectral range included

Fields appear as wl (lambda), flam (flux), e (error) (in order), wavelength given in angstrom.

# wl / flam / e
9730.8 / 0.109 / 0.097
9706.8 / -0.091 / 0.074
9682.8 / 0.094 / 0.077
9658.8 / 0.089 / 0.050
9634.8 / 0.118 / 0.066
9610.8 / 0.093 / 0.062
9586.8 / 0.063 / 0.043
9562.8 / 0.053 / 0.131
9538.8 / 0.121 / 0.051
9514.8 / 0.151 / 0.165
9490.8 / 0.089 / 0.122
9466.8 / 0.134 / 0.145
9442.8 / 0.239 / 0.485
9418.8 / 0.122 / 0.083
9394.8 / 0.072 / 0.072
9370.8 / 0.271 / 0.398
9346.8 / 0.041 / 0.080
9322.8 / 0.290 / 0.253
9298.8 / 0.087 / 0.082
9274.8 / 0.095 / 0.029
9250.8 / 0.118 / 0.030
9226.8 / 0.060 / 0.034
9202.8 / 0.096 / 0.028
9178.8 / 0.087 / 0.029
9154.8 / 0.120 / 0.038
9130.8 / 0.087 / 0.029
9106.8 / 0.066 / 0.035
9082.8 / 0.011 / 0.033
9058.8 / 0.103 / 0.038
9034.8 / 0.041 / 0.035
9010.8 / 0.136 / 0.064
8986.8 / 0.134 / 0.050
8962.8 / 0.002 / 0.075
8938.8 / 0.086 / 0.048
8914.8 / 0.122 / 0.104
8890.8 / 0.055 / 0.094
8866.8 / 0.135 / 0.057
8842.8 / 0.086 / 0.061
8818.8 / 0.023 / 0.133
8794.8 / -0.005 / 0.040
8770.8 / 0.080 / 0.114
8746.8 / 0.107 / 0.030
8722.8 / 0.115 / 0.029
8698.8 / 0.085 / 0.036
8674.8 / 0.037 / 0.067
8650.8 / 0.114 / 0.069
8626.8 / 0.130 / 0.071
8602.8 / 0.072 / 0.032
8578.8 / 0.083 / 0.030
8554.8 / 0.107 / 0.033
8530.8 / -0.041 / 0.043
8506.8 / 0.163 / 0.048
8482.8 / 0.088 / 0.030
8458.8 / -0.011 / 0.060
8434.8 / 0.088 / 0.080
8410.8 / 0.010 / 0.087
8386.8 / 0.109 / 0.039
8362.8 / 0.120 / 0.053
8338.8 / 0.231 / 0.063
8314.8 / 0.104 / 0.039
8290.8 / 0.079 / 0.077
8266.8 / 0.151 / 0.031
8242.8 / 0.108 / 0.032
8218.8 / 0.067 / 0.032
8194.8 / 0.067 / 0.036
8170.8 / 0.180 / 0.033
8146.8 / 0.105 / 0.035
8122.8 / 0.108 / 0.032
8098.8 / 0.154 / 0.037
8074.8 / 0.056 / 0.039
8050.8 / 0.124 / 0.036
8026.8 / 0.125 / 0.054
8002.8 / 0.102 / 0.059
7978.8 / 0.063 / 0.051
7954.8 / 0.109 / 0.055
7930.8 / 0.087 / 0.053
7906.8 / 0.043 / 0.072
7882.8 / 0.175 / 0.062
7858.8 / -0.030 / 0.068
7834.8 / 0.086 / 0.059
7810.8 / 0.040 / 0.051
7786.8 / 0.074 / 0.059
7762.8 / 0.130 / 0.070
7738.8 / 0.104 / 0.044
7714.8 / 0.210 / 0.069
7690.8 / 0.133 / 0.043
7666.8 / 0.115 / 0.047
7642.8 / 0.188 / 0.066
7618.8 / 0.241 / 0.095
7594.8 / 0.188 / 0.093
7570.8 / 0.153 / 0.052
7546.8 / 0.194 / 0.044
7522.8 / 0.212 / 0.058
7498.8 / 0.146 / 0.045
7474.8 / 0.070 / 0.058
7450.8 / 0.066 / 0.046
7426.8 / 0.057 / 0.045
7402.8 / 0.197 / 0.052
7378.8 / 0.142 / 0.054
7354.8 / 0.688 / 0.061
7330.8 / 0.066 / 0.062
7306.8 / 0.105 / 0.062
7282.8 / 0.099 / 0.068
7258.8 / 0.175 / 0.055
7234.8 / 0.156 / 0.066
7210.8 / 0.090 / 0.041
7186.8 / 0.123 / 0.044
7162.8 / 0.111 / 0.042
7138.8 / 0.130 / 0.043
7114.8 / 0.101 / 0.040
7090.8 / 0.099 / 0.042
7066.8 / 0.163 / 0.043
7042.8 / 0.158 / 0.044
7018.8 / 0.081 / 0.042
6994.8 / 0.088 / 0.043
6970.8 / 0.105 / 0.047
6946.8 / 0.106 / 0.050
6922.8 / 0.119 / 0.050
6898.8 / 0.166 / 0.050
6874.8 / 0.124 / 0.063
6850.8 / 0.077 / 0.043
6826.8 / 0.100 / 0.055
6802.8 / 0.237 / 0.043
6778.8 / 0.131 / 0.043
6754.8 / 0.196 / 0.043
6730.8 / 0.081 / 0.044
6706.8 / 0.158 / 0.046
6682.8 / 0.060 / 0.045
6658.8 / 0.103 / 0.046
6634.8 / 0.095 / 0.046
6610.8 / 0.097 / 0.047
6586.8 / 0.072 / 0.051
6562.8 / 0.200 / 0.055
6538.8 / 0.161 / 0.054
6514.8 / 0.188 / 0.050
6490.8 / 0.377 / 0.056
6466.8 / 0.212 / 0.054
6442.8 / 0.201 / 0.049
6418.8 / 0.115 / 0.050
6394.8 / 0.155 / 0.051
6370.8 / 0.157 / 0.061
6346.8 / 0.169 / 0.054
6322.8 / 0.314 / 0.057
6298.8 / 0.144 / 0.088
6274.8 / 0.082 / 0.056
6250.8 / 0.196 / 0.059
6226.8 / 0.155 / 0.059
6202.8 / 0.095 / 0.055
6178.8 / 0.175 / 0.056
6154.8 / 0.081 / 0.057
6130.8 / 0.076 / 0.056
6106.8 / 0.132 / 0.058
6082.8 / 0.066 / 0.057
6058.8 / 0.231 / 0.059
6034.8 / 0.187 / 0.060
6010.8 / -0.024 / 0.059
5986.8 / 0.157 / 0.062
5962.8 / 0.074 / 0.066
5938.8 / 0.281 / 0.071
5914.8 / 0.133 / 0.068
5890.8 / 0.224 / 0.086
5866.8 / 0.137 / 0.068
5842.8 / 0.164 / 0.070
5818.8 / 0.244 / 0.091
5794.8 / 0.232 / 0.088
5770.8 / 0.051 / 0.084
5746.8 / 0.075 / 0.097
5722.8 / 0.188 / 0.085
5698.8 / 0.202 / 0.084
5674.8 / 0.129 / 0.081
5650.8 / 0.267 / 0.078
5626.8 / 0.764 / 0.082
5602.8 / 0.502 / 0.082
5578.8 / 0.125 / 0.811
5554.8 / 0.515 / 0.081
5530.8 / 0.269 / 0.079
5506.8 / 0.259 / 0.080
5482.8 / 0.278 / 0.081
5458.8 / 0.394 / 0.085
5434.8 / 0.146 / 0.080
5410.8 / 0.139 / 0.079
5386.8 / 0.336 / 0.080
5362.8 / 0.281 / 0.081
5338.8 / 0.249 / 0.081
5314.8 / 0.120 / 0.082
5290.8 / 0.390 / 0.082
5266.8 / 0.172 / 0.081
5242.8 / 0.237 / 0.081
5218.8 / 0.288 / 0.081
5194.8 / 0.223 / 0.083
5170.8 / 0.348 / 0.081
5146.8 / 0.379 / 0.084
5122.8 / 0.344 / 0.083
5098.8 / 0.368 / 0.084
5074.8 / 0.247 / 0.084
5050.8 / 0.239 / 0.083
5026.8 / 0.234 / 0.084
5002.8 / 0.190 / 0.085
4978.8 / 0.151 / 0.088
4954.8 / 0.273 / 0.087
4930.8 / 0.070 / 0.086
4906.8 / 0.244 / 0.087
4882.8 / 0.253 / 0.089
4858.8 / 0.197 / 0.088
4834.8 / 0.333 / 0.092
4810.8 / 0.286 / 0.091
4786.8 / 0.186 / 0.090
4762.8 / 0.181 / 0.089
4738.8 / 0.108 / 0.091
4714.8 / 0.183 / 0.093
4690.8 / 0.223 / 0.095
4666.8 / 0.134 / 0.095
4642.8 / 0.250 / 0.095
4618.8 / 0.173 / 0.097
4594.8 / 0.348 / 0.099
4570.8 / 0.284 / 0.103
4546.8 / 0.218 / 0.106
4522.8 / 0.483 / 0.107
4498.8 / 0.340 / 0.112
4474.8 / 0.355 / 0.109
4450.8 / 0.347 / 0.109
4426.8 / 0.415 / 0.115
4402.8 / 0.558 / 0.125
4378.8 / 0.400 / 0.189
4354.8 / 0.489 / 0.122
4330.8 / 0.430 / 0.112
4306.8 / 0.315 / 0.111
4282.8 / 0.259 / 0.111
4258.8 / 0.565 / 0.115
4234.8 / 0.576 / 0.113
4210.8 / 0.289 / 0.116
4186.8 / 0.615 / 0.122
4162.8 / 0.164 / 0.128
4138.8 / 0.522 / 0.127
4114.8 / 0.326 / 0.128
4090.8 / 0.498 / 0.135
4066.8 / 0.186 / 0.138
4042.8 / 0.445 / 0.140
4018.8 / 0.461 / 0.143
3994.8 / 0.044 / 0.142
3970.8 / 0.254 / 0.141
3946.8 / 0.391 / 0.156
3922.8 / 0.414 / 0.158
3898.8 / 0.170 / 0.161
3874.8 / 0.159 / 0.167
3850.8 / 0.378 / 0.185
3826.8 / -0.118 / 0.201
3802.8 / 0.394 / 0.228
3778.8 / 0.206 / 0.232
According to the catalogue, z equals 0.121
